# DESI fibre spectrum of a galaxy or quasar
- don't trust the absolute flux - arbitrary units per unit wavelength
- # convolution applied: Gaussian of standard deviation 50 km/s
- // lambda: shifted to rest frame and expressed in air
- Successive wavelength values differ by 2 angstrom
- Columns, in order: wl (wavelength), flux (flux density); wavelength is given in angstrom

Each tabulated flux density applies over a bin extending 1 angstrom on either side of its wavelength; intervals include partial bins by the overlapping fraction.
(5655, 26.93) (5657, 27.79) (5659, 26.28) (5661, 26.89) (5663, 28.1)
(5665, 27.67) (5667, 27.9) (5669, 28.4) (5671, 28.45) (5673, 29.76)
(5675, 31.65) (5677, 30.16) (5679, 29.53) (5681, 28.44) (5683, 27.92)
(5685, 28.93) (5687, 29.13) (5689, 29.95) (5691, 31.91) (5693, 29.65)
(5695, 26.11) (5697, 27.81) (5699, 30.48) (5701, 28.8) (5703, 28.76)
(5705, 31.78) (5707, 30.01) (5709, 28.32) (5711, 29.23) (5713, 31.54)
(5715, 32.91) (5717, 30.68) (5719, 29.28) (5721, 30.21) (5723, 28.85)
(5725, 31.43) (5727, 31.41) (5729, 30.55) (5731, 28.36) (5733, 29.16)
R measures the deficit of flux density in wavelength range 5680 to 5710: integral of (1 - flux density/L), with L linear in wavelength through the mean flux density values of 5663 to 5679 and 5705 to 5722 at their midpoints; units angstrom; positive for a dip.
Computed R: 0.6 angstrom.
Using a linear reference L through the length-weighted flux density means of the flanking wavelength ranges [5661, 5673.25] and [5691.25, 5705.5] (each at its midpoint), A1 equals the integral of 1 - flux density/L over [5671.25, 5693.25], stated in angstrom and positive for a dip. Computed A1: -0.82 angstrom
